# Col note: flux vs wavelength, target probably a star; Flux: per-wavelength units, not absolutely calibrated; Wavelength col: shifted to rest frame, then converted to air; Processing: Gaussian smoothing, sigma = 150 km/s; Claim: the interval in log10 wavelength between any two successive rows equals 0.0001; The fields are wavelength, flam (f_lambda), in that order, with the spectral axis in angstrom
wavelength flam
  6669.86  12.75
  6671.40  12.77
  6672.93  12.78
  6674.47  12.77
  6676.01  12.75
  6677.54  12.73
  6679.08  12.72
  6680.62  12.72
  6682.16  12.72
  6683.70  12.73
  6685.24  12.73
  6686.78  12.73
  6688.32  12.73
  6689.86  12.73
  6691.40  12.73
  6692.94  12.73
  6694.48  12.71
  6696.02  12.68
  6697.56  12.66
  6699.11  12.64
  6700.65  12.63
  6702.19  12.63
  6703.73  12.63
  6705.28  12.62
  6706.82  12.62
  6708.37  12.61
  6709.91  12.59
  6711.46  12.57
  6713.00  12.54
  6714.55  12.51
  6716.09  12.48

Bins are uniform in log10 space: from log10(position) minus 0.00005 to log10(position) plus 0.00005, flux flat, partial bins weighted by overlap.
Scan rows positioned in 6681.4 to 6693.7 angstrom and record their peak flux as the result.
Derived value 12.73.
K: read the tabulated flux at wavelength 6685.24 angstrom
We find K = 12.73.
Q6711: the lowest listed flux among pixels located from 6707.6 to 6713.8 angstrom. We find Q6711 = 12.54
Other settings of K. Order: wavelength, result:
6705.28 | 12.62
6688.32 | 12.73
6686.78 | 12.73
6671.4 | 12.77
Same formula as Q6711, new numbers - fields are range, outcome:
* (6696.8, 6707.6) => 12.62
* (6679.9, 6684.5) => 12.72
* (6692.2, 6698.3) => 12.66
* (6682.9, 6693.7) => 12.73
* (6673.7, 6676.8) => 12.75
